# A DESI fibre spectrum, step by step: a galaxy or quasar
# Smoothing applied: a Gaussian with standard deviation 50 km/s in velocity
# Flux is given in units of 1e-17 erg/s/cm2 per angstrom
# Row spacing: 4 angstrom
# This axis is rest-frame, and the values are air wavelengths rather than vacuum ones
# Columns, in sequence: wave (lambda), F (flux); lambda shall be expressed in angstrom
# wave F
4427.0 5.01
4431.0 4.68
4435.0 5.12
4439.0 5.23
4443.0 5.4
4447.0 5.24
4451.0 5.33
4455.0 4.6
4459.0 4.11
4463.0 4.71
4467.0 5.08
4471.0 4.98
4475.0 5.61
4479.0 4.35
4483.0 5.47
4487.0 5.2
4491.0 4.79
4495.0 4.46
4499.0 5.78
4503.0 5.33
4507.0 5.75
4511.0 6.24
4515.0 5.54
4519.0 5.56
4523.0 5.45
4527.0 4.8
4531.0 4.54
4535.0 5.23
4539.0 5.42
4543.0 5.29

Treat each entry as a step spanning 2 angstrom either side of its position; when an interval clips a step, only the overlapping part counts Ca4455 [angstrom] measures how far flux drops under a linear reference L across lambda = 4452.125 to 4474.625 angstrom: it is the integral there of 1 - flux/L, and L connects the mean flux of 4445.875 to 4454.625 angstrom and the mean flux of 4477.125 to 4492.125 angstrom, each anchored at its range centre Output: 1.3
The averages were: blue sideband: 5.16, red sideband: 4.97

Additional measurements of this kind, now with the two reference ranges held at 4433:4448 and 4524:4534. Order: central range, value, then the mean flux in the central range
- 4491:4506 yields -0.66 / 5.17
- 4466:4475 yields -0.10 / 5.15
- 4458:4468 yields 0.96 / 4.64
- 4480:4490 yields -0.31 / 5.18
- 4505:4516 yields -2.19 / 5.87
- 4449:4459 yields 0.75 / 4.79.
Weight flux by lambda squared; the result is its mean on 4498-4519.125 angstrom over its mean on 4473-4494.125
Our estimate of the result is 1.1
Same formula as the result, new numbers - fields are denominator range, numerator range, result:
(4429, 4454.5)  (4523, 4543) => 1.03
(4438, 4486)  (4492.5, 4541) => 1.09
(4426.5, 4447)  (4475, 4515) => 1.06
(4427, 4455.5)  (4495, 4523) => 1.13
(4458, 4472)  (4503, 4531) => 1.18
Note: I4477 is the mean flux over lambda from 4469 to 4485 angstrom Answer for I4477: 5.1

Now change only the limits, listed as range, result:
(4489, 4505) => 5.09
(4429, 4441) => 5.01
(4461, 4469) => 4.89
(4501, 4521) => 5.68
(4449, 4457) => 4.96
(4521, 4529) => 5.12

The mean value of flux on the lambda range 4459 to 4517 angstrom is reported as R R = 5.2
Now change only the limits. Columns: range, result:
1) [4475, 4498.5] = 4.98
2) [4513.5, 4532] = 5.2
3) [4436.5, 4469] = 4.96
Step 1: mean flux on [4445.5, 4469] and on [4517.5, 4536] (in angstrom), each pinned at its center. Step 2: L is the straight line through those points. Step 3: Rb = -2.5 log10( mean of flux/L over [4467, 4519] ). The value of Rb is -0.07 mag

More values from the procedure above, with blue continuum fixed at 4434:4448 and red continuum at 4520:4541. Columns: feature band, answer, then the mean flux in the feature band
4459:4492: 0.05 mag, 4.98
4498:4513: -0.12 mag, 5.77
